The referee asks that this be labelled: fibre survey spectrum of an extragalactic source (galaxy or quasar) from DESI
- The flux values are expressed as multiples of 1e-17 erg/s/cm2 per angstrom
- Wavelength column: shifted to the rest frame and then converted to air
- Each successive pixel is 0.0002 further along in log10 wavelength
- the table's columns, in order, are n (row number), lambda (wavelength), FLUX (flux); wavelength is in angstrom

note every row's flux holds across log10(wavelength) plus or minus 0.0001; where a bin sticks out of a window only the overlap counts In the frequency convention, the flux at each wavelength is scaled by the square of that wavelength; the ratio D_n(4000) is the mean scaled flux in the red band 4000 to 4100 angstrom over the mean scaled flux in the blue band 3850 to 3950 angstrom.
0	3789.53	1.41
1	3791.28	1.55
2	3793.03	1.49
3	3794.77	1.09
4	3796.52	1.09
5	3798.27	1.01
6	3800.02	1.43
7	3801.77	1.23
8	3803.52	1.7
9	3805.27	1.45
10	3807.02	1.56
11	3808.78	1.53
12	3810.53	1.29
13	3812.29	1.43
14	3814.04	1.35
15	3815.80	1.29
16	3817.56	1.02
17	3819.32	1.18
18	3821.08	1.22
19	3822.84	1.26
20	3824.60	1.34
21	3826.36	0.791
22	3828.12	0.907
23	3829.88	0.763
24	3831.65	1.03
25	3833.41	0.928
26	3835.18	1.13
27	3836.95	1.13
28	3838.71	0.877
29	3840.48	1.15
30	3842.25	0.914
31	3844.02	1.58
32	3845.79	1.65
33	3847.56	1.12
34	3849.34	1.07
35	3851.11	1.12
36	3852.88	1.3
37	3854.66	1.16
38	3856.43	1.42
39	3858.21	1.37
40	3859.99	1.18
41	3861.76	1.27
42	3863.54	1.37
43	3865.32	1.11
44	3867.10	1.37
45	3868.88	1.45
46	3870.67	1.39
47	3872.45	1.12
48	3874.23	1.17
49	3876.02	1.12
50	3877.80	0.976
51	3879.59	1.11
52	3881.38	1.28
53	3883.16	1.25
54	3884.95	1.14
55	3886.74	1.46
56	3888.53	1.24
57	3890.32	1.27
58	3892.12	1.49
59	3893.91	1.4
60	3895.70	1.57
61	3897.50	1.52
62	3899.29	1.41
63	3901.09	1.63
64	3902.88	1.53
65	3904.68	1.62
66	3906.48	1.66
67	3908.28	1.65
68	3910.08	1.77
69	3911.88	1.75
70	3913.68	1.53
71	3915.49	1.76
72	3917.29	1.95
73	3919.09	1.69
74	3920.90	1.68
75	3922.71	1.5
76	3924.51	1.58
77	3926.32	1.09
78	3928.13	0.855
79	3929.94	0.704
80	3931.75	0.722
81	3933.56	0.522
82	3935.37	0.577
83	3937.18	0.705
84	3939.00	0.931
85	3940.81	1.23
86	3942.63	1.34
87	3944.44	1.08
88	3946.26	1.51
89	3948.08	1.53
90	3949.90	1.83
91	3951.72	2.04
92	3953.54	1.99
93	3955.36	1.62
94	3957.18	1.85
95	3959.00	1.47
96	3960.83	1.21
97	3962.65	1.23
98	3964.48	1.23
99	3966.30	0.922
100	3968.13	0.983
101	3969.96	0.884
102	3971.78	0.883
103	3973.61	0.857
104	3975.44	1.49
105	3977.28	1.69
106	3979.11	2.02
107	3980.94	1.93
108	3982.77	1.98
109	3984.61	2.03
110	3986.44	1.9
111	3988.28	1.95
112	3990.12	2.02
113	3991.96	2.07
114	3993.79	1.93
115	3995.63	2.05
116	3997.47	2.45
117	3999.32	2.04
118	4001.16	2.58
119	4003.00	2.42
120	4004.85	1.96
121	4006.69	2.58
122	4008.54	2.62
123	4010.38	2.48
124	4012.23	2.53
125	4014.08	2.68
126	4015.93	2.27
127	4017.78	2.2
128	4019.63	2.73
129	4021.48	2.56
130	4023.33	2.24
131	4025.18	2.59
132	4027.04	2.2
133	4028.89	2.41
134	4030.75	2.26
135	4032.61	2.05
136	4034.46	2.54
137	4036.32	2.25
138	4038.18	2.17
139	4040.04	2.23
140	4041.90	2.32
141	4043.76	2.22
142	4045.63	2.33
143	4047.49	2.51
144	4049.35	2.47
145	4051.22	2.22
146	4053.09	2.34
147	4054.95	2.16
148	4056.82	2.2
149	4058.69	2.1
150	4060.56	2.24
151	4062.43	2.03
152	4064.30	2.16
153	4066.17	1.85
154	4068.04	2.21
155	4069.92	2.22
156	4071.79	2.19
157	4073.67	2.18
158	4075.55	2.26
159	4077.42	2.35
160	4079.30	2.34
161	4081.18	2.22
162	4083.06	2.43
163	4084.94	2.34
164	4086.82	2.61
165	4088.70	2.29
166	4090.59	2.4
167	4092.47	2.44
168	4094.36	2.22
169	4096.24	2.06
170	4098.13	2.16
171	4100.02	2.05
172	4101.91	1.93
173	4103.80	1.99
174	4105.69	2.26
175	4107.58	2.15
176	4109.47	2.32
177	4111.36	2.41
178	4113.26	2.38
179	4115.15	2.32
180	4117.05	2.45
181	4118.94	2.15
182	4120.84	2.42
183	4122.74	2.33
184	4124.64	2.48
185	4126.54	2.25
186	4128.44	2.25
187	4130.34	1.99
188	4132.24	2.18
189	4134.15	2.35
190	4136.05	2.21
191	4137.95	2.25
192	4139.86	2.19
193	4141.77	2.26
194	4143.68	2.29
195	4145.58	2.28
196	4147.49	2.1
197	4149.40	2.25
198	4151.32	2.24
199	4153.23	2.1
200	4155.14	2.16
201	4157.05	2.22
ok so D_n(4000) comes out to 1.9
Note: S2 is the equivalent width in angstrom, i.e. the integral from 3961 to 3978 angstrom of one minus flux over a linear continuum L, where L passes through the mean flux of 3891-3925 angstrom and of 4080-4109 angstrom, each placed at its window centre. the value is 6.48 angstrom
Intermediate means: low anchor 1.61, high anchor 2.24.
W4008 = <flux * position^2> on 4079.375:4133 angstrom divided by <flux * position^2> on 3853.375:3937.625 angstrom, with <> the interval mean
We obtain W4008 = 1.90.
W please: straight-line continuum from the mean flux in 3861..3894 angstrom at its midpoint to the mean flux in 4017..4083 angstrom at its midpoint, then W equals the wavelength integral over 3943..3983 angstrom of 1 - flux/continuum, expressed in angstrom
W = 6.9 angstrom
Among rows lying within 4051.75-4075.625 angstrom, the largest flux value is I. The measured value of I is 2.34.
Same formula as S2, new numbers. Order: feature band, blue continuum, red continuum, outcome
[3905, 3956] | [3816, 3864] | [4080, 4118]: 5.11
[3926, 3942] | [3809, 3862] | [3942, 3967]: 6.96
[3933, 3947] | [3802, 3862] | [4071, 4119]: 5.60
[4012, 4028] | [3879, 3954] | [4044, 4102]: -4.01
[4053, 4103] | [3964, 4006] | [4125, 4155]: -4.53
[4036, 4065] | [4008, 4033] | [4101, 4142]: 1.50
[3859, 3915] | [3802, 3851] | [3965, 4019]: 3.70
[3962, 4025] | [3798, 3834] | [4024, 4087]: 1.55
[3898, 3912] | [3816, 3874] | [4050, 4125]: -1.68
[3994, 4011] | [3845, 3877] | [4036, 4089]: -3.22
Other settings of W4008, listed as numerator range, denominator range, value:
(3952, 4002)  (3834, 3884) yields 1.47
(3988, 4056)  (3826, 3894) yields 2.10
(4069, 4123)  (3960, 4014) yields 1.30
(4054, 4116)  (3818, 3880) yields 2.14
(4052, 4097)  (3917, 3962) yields 1.82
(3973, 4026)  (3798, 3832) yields 1.92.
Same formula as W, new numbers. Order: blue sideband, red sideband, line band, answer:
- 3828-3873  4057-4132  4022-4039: -3.0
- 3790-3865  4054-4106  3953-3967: 2.5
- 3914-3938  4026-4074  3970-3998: -1.5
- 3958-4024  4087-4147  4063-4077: -0.2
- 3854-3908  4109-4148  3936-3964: 3.1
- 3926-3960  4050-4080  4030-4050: -3.0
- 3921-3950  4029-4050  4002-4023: -4.8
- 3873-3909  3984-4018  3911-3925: -0.8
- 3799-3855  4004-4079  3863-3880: 2.6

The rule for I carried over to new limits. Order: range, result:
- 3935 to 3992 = 2.07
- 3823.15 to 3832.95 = 1.34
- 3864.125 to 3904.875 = 1.63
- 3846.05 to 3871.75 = 1.45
